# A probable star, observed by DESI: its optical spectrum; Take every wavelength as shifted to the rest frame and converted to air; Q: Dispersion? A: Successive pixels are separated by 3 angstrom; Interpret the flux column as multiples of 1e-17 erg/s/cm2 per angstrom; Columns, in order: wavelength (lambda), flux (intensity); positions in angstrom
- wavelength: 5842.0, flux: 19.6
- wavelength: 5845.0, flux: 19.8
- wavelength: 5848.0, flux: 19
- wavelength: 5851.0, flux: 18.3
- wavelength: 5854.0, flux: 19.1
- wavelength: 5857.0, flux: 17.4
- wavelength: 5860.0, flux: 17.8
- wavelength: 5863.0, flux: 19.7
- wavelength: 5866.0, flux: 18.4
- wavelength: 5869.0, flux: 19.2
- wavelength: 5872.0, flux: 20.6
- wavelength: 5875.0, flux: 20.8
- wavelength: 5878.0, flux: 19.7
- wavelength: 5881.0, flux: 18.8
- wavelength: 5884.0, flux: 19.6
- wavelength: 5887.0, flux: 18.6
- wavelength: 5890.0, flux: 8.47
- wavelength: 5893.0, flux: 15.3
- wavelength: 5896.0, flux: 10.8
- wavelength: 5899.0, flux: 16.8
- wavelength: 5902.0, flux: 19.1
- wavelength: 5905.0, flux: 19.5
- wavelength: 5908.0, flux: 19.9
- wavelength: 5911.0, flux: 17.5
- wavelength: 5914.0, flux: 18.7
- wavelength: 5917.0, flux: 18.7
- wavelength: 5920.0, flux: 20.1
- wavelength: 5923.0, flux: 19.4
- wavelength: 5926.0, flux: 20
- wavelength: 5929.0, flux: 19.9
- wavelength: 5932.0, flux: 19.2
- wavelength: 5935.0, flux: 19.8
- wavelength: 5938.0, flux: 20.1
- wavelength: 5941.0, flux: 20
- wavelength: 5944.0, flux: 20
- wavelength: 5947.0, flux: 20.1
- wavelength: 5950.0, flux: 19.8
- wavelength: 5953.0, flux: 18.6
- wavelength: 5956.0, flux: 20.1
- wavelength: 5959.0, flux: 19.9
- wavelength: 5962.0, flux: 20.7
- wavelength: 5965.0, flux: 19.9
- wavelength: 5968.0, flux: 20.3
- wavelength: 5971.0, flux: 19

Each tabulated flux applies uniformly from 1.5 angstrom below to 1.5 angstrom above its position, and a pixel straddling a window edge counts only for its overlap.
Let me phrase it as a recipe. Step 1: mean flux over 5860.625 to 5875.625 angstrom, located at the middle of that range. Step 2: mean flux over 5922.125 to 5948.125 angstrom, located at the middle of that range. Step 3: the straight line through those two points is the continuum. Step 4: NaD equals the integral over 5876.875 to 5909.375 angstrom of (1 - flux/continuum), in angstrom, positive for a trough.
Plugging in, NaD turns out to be 4.5 angstrom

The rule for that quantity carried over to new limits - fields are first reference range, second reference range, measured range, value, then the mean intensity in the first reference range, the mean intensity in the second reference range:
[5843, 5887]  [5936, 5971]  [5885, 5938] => 4.7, 19.1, 19.9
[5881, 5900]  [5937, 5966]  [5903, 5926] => -2.9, 15.2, 19.9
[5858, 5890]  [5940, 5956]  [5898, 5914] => 0.5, 18.8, 19.7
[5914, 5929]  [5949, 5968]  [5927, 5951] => -0.2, 19.5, 19.9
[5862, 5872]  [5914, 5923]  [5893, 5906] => 2.0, 19.3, 19.3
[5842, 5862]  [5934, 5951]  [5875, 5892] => 1.6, 18.7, 20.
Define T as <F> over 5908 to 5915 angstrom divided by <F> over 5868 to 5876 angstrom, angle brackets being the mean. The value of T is 0.91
